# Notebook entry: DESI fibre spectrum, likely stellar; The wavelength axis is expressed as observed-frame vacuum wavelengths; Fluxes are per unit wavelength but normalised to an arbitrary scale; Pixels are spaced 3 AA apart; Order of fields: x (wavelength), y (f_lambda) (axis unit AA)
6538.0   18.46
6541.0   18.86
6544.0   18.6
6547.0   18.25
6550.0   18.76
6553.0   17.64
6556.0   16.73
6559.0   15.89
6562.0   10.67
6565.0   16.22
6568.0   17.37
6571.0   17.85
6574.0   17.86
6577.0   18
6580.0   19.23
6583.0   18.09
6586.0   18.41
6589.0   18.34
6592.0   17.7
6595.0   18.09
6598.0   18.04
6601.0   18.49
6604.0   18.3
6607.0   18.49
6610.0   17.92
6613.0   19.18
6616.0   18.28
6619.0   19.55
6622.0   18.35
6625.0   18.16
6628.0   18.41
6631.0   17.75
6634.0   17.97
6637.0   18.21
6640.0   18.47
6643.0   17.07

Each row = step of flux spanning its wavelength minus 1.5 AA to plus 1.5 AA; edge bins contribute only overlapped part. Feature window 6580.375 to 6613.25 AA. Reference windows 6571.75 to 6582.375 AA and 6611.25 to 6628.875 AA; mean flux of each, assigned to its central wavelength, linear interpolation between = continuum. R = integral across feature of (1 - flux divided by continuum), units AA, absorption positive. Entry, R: 0.34 AA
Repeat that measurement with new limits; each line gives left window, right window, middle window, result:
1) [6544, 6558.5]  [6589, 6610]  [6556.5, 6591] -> 1.71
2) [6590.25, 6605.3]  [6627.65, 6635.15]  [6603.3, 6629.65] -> -0.68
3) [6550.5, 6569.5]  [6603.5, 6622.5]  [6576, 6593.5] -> -1.16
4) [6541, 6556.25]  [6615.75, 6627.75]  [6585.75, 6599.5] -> 0.26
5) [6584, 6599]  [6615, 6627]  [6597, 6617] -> -0.03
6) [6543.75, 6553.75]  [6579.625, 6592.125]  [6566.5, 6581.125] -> 0.25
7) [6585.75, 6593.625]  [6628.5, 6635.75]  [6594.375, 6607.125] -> -0.15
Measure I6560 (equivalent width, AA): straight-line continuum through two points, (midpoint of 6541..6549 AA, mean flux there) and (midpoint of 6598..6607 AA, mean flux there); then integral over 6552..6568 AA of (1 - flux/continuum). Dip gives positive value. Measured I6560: 2.5 AA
